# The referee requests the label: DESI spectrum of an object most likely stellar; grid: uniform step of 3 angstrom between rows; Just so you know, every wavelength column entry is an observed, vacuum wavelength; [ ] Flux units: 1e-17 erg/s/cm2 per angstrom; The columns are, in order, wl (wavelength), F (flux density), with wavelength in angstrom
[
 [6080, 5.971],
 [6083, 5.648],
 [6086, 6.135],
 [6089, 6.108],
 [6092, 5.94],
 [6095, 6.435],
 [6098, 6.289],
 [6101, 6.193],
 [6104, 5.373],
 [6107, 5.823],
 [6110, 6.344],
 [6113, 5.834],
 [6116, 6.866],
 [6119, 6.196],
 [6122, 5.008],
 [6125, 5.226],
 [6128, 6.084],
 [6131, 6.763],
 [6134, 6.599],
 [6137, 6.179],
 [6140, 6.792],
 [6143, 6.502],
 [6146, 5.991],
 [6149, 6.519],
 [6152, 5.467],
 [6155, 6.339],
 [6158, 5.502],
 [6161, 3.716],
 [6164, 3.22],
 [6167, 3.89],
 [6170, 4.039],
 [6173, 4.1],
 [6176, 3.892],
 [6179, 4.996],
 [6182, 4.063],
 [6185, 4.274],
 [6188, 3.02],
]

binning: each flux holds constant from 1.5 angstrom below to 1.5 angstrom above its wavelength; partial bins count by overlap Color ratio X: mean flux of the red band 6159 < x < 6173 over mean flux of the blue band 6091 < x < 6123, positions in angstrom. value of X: 0.63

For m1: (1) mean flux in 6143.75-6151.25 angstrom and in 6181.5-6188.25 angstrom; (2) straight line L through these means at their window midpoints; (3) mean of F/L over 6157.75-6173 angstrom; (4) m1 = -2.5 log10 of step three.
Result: 0.27 mag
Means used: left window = 6.2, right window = 3.89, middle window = 3.96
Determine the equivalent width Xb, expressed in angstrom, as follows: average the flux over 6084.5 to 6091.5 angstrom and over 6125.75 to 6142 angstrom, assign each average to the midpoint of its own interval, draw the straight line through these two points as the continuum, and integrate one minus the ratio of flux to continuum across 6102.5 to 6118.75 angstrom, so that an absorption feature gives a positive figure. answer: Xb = 0.52 angstrom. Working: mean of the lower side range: 6.1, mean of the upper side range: 6.43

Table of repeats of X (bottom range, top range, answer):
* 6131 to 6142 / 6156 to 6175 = 0.63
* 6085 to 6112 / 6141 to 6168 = 0.87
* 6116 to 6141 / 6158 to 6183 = 0.66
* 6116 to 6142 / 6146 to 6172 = 0.79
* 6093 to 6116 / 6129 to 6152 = 1.05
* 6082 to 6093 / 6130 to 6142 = 1.10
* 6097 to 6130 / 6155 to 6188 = 0.71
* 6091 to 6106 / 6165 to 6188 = 0.68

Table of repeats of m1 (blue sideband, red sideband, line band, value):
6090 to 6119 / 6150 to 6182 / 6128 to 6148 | -0.22 mag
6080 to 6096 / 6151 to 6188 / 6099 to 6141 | -0.14 mag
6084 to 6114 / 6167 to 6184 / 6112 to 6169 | -0.13 mag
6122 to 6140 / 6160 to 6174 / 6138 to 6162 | -0.20 mag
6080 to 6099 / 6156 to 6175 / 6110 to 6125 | -0.11 mag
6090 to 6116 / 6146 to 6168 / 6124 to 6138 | -0.12 mag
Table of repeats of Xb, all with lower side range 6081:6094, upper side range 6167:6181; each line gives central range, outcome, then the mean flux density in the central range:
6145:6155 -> -2.86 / 6.04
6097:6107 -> -0.41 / 5.92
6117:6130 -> -1.19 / 5.72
